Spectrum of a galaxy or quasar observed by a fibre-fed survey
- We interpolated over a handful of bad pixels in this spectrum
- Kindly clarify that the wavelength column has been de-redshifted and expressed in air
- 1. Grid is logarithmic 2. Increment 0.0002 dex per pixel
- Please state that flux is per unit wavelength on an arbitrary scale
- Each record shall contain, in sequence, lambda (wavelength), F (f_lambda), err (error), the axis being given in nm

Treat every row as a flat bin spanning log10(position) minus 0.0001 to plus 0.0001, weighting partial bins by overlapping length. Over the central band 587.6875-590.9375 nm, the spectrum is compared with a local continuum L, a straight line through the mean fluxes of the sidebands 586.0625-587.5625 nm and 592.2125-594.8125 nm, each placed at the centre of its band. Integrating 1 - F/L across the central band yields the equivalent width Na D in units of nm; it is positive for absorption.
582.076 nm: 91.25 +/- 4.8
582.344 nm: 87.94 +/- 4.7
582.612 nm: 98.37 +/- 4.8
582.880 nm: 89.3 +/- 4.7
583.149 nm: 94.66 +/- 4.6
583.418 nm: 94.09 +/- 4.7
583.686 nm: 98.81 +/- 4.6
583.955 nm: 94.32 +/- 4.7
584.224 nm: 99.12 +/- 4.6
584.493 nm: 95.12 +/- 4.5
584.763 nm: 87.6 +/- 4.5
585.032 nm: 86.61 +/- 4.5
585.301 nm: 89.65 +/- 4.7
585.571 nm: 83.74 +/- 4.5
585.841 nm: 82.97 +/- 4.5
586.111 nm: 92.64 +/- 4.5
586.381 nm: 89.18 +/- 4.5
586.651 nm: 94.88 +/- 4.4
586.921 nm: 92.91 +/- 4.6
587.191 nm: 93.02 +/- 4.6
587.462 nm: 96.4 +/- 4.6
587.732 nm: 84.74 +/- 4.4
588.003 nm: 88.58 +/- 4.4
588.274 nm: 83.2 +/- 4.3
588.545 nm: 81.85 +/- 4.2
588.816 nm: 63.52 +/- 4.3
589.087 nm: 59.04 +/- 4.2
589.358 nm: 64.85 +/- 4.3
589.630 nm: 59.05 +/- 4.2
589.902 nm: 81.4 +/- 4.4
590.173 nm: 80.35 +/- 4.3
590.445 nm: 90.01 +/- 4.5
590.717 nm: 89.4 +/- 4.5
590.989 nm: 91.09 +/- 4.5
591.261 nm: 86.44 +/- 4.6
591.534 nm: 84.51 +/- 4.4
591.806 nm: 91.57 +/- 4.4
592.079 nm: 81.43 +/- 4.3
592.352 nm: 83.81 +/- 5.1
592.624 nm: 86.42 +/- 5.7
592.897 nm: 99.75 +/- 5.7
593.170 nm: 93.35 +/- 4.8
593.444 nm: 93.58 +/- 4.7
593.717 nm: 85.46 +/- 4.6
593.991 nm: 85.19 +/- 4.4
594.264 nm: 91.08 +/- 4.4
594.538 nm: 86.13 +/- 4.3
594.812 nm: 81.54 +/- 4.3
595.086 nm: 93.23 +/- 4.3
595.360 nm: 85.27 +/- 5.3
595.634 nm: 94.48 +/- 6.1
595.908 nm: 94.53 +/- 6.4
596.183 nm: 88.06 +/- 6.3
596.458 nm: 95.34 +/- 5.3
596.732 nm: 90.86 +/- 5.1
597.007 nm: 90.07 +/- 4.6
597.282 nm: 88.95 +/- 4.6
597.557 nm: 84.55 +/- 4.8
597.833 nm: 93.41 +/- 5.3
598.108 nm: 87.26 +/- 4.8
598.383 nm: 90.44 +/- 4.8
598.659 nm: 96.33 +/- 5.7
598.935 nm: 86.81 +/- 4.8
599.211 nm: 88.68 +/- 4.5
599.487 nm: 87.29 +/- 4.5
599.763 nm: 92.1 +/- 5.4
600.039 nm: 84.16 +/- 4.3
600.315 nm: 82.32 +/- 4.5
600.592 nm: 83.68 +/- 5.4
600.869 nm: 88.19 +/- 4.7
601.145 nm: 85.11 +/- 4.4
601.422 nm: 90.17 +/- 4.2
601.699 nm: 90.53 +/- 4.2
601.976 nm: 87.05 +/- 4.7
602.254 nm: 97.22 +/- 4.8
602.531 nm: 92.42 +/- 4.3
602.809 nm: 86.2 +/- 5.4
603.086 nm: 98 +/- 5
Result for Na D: 0.506 nm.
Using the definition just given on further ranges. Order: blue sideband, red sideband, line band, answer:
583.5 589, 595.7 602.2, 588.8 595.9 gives 0.35 nm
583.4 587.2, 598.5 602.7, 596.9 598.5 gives 0.00 nm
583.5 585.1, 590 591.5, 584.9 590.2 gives 0.48 nm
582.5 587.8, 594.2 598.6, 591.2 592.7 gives 0.08 nm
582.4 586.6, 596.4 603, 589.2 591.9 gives 0.27 nm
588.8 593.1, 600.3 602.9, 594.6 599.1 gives -0.24 nm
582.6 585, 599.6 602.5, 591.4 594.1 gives 0.07 nm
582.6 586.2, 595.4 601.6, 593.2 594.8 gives 0.03 nm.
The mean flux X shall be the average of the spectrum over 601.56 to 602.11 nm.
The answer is 88.8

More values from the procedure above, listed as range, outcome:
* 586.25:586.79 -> 92.1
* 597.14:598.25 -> 88.6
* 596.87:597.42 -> 89.5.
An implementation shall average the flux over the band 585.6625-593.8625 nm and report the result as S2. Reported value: 84.8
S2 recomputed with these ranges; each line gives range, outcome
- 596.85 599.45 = 89.5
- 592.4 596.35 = 89.8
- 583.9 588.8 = 89.1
